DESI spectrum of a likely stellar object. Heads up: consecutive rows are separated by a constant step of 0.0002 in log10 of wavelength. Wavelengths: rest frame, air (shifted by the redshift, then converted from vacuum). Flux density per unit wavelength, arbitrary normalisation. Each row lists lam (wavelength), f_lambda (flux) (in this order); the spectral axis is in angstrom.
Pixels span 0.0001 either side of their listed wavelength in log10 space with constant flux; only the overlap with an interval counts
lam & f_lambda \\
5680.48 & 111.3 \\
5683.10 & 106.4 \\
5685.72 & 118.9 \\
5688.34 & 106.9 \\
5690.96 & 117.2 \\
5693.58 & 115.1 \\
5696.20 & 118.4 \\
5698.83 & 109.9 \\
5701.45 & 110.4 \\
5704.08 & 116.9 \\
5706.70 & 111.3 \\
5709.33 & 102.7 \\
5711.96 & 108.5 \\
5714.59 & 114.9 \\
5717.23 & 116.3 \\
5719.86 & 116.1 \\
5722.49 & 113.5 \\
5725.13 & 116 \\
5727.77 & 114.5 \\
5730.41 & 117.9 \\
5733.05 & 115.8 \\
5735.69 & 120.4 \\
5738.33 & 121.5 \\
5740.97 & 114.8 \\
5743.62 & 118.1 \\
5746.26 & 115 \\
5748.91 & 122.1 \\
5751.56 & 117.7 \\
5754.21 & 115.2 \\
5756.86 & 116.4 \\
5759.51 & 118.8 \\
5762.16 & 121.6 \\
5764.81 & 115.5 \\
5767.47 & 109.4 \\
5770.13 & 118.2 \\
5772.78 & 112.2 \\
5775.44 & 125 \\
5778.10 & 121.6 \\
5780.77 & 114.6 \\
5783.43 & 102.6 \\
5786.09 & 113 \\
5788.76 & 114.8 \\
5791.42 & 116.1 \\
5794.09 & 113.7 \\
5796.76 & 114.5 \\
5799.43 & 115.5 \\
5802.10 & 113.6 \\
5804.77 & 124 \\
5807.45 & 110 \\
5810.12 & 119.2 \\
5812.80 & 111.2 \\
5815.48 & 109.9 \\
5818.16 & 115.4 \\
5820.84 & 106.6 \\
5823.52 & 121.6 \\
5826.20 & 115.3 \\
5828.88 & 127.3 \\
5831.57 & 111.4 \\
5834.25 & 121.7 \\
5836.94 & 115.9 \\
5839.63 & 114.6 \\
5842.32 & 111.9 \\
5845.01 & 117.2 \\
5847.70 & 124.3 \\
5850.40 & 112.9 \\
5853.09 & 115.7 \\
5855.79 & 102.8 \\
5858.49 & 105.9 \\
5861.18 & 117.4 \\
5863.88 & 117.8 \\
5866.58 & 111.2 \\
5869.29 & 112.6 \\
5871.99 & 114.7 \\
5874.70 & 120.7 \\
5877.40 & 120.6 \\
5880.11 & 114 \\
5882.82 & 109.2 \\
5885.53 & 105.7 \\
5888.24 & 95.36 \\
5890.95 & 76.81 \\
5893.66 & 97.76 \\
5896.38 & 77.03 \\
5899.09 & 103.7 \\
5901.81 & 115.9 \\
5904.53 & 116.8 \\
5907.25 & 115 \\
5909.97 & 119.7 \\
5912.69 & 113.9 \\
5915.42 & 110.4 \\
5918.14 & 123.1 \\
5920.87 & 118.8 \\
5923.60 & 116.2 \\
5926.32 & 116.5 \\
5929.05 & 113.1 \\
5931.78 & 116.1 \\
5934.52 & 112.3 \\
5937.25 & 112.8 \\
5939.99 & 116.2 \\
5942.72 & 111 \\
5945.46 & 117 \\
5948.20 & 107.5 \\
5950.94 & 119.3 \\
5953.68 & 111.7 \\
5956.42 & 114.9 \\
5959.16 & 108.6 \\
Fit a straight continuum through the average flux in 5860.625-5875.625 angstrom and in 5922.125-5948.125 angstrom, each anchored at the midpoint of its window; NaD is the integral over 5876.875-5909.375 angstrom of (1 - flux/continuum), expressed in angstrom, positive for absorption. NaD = 3.1 angstrom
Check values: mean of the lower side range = 115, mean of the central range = 104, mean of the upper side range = 114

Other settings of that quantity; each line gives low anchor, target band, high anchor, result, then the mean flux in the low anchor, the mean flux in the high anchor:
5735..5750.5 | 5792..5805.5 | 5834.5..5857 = 0.07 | 119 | 115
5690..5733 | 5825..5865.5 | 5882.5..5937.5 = -1.84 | 114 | 109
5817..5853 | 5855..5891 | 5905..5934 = 1.93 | 117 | 116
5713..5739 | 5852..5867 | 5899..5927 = 0.56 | 116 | 116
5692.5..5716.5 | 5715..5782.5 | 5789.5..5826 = -2.27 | 112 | 115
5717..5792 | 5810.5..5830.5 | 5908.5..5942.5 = 0.11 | 116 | 116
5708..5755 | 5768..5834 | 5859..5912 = -1.72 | 116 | 109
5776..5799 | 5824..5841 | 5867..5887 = -0.58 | 114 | 114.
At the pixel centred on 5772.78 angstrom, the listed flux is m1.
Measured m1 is 112.2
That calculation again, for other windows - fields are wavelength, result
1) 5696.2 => 118.4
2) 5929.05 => 113.1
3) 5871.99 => 114.7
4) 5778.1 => 121.6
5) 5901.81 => 115.9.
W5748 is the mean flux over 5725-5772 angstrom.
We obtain 117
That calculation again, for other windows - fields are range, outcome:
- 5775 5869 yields 115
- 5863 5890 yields 112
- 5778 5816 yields 114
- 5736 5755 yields 118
